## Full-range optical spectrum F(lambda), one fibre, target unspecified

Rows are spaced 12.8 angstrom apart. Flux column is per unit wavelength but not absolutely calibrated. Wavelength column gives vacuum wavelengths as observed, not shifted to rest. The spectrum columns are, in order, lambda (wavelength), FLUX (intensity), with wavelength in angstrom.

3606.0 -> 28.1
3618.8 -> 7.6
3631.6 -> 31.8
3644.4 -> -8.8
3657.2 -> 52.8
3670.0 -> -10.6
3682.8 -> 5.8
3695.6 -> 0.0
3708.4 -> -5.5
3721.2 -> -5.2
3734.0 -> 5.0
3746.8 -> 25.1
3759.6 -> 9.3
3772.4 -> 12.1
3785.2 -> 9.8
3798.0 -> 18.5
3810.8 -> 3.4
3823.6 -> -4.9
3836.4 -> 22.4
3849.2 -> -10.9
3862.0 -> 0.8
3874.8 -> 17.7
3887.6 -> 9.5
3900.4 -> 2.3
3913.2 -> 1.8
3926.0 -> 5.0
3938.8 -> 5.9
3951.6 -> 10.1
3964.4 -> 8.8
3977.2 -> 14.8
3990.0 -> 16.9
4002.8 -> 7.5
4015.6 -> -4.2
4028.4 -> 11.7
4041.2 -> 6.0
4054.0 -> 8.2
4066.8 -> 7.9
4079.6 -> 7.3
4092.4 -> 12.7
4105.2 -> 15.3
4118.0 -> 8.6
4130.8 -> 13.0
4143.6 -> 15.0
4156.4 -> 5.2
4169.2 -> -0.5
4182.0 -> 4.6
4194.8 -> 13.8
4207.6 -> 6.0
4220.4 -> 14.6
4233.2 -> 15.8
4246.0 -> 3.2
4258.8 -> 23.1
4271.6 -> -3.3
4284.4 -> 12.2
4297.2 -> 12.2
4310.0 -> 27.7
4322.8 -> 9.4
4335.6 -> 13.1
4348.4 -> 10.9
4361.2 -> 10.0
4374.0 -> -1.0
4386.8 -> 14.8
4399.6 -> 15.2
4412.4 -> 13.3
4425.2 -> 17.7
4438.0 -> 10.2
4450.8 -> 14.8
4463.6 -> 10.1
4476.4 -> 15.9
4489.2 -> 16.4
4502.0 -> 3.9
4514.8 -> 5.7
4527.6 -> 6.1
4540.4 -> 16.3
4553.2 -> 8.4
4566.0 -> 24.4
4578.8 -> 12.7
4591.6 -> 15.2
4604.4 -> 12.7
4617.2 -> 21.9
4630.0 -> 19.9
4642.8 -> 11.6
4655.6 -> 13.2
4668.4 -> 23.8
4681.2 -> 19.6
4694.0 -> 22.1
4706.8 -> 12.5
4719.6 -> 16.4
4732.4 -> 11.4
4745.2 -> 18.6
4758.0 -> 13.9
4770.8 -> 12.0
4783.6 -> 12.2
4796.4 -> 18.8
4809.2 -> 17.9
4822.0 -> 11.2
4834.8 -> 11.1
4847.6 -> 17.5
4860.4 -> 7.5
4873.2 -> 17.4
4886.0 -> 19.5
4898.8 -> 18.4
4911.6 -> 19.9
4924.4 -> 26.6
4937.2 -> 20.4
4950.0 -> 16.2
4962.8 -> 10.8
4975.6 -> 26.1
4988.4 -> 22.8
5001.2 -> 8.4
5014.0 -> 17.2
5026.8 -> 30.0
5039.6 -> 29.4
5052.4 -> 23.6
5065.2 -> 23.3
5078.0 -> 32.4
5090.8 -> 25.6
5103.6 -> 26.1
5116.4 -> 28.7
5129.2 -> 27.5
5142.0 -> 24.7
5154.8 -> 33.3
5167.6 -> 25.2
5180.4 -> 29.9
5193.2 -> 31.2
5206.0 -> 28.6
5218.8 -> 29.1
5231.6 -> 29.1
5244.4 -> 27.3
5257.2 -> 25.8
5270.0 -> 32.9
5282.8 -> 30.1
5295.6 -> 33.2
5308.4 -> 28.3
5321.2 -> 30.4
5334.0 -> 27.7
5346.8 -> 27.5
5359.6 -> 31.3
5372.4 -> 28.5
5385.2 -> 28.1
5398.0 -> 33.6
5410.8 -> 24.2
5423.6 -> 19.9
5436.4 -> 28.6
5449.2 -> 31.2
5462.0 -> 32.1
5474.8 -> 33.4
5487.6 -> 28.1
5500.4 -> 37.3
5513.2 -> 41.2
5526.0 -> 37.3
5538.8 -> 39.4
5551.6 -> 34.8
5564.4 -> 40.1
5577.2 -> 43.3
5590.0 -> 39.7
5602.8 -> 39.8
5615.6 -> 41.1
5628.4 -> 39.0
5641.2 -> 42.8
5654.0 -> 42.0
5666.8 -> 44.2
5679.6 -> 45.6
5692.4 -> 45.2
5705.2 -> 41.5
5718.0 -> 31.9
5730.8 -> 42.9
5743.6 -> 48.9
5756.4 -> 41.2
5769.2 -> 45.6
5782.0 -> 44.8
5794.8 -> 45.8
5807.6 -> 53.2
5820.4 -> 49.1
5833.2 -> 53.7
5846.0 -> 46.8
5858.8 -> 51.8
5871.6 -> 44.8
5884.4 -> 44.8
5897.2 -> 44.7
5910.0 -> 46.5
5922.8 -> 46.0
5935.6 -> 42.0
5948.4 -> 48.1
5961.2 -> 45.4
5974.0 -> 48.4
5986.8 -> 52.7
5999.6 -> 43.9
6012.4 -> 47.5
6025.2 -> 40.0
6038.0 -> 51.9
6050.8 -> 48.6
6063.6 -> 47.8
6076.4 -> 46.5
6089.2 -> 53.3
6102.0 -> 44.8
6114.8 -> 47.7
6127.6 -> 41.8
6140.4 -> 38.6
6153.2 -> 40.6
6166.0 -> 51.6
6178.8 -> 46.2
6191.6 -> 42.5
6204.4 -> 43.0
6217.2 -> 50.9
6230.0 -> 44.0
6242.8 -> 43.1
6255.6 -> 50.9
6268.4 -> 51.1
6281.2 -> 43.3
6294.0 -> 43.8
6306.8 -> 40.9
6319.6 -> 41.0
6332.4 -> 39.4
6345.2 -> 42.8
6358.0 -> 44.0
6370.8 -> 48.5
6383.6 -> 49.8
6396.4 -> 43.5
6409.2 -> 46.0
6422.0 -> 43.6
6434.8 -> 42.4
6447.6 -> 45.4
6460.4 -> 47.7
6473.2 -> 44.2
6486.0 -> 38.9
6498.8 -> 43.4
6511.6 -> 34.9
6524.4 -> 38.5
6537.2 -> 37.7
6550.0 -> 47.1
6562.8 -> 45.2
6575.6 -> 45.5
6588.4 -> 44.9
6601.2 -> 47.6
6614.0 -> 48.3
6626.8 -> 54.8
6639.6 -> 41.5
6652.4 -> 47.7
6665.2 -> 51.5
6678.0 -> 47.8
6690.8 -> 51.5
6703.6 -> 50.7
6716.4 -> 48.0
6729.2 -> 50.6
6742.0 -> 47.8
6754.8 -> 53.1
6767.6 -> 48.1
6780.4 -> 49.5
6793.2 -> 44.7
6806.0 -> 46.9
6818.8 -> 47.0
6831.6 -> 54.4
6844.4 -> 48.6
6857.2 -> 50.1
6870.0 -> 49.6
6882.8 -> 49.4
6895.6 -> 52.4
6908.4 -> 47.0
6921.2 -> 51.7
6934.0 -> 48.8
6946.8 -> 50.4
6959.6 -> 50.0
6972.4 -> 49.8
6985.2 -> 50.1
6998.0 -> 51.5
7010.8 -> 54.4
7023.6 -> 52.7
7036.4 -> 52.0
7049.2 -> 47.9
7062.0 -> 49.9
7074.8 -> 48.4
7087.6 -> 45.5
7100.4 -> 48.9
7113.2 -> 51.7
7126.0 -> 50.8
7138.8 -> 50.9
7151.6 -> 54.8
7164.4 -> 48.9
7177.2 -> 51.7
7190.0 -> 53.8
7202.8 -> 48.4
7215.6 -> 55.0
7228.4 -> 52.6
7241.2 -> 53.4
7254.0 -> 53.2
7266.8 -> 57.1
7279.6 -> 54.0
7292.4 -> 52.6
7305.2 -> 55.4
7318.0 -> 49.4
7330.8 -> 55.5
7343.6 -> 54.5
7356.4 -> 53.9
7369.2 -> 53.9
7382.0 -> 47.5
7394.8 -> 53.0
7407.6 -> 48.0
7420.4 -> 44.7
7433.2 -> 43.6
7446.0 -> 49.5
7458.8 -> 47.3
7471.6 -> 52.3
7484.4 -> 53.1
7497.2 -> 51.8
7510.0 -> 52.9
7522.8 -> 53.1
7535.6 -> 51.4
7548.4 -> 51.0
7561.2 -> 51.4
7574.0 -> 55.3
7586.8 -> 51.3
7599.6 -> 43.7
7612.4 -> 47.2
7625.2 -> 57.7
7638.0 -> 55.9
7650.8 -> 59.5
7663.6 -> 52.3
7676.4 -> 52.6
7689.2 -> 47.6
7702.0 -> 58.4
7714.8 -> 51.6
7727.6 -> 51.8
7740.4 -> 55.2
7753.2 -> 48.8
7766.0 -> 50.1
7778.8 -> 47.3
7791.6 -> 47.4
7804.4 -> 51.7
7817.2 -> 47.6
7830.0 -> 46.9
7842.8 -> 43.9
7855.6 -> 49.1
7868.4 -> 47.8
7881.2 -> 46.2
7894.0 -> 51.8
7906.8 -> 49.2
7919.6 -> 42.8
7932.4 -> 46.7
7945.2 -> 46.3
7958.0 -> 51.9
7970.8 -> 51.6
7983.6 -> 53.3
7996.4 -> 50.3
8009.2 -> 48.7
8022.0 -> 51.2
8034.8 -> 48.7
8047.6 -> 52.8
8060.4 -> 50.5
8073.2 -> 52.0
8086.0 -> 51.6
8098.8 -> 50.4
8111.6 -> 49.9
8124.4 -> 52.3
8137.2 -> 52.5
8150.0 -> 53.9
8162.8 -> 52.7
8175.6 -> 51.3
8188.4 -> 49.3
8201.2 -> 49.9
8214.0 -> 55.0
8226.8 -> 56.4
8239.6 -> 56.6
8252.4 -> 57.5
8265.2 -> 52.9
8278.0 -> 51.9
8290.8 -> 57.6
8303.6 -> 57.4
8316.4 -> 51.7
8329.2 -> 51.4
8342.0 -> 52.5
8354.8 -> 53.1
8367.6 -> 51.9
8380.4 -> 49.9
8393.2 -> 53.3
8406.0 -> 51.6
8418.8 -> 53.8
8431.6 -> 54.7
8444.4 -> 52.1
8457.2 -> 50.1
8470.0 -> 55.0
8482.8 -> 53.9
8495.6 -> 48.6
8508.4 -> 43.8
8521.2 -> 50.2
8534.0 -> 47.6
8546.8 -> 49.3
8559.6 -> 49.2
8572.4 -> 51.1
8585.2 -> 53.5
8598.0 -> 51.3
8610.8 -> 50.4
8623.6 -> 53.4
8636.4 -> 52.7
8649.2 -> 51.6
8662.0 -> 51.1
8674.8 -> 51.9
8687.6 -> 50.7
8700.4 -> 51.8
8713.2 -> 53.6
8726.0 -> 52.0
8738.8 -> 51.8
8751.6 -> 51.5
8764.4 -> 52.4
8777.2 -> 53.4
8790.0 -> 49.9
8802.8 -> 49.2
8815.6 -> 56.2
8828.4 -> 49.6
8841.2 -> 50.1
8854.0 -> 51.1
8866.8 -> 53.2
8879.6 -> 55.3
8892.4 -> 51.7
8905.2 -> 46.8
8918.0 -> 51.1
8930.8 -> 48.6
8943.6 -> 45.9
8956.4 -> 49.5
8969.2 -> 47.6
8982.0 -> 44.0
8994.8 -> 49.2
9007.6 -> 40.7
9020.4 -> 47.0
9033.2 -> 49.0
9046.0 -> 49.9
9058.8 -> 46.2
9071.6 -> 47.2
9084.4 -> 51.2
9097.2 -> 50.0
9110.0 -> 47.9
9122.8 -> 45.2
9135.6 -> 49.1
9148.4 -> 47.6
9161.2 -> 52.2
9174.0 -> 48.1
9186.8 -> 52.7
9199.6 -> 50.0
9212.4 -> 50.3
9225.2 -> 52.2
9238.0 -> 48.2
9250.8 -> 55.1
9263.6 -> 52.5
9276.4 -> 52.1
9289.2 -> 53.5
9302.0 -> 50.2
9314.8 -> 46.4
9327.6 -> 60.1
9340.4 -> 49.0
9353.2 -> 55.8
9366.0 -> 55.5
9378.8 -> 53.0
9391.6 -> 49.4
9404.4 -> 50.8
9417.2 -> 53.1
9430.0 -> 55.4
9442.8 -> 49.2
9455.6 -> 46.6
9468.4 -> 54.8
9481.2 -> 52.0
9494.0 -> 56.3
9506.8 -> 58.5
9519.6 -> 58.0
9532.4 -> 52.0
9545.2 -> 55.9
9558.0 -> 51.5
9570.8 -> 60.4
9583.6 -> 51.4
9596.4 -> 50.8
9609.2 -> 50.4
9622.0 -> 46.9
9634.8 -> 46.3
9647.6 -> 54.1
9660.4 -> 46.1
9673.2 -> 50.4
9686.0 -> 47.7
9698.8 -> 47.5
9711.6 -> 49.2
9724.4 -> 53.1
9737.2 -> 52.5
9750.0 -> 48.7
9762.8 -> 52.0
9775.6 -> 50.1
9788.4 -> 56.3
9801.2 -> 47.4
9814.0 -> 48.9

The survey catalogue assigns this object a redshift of 0.26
